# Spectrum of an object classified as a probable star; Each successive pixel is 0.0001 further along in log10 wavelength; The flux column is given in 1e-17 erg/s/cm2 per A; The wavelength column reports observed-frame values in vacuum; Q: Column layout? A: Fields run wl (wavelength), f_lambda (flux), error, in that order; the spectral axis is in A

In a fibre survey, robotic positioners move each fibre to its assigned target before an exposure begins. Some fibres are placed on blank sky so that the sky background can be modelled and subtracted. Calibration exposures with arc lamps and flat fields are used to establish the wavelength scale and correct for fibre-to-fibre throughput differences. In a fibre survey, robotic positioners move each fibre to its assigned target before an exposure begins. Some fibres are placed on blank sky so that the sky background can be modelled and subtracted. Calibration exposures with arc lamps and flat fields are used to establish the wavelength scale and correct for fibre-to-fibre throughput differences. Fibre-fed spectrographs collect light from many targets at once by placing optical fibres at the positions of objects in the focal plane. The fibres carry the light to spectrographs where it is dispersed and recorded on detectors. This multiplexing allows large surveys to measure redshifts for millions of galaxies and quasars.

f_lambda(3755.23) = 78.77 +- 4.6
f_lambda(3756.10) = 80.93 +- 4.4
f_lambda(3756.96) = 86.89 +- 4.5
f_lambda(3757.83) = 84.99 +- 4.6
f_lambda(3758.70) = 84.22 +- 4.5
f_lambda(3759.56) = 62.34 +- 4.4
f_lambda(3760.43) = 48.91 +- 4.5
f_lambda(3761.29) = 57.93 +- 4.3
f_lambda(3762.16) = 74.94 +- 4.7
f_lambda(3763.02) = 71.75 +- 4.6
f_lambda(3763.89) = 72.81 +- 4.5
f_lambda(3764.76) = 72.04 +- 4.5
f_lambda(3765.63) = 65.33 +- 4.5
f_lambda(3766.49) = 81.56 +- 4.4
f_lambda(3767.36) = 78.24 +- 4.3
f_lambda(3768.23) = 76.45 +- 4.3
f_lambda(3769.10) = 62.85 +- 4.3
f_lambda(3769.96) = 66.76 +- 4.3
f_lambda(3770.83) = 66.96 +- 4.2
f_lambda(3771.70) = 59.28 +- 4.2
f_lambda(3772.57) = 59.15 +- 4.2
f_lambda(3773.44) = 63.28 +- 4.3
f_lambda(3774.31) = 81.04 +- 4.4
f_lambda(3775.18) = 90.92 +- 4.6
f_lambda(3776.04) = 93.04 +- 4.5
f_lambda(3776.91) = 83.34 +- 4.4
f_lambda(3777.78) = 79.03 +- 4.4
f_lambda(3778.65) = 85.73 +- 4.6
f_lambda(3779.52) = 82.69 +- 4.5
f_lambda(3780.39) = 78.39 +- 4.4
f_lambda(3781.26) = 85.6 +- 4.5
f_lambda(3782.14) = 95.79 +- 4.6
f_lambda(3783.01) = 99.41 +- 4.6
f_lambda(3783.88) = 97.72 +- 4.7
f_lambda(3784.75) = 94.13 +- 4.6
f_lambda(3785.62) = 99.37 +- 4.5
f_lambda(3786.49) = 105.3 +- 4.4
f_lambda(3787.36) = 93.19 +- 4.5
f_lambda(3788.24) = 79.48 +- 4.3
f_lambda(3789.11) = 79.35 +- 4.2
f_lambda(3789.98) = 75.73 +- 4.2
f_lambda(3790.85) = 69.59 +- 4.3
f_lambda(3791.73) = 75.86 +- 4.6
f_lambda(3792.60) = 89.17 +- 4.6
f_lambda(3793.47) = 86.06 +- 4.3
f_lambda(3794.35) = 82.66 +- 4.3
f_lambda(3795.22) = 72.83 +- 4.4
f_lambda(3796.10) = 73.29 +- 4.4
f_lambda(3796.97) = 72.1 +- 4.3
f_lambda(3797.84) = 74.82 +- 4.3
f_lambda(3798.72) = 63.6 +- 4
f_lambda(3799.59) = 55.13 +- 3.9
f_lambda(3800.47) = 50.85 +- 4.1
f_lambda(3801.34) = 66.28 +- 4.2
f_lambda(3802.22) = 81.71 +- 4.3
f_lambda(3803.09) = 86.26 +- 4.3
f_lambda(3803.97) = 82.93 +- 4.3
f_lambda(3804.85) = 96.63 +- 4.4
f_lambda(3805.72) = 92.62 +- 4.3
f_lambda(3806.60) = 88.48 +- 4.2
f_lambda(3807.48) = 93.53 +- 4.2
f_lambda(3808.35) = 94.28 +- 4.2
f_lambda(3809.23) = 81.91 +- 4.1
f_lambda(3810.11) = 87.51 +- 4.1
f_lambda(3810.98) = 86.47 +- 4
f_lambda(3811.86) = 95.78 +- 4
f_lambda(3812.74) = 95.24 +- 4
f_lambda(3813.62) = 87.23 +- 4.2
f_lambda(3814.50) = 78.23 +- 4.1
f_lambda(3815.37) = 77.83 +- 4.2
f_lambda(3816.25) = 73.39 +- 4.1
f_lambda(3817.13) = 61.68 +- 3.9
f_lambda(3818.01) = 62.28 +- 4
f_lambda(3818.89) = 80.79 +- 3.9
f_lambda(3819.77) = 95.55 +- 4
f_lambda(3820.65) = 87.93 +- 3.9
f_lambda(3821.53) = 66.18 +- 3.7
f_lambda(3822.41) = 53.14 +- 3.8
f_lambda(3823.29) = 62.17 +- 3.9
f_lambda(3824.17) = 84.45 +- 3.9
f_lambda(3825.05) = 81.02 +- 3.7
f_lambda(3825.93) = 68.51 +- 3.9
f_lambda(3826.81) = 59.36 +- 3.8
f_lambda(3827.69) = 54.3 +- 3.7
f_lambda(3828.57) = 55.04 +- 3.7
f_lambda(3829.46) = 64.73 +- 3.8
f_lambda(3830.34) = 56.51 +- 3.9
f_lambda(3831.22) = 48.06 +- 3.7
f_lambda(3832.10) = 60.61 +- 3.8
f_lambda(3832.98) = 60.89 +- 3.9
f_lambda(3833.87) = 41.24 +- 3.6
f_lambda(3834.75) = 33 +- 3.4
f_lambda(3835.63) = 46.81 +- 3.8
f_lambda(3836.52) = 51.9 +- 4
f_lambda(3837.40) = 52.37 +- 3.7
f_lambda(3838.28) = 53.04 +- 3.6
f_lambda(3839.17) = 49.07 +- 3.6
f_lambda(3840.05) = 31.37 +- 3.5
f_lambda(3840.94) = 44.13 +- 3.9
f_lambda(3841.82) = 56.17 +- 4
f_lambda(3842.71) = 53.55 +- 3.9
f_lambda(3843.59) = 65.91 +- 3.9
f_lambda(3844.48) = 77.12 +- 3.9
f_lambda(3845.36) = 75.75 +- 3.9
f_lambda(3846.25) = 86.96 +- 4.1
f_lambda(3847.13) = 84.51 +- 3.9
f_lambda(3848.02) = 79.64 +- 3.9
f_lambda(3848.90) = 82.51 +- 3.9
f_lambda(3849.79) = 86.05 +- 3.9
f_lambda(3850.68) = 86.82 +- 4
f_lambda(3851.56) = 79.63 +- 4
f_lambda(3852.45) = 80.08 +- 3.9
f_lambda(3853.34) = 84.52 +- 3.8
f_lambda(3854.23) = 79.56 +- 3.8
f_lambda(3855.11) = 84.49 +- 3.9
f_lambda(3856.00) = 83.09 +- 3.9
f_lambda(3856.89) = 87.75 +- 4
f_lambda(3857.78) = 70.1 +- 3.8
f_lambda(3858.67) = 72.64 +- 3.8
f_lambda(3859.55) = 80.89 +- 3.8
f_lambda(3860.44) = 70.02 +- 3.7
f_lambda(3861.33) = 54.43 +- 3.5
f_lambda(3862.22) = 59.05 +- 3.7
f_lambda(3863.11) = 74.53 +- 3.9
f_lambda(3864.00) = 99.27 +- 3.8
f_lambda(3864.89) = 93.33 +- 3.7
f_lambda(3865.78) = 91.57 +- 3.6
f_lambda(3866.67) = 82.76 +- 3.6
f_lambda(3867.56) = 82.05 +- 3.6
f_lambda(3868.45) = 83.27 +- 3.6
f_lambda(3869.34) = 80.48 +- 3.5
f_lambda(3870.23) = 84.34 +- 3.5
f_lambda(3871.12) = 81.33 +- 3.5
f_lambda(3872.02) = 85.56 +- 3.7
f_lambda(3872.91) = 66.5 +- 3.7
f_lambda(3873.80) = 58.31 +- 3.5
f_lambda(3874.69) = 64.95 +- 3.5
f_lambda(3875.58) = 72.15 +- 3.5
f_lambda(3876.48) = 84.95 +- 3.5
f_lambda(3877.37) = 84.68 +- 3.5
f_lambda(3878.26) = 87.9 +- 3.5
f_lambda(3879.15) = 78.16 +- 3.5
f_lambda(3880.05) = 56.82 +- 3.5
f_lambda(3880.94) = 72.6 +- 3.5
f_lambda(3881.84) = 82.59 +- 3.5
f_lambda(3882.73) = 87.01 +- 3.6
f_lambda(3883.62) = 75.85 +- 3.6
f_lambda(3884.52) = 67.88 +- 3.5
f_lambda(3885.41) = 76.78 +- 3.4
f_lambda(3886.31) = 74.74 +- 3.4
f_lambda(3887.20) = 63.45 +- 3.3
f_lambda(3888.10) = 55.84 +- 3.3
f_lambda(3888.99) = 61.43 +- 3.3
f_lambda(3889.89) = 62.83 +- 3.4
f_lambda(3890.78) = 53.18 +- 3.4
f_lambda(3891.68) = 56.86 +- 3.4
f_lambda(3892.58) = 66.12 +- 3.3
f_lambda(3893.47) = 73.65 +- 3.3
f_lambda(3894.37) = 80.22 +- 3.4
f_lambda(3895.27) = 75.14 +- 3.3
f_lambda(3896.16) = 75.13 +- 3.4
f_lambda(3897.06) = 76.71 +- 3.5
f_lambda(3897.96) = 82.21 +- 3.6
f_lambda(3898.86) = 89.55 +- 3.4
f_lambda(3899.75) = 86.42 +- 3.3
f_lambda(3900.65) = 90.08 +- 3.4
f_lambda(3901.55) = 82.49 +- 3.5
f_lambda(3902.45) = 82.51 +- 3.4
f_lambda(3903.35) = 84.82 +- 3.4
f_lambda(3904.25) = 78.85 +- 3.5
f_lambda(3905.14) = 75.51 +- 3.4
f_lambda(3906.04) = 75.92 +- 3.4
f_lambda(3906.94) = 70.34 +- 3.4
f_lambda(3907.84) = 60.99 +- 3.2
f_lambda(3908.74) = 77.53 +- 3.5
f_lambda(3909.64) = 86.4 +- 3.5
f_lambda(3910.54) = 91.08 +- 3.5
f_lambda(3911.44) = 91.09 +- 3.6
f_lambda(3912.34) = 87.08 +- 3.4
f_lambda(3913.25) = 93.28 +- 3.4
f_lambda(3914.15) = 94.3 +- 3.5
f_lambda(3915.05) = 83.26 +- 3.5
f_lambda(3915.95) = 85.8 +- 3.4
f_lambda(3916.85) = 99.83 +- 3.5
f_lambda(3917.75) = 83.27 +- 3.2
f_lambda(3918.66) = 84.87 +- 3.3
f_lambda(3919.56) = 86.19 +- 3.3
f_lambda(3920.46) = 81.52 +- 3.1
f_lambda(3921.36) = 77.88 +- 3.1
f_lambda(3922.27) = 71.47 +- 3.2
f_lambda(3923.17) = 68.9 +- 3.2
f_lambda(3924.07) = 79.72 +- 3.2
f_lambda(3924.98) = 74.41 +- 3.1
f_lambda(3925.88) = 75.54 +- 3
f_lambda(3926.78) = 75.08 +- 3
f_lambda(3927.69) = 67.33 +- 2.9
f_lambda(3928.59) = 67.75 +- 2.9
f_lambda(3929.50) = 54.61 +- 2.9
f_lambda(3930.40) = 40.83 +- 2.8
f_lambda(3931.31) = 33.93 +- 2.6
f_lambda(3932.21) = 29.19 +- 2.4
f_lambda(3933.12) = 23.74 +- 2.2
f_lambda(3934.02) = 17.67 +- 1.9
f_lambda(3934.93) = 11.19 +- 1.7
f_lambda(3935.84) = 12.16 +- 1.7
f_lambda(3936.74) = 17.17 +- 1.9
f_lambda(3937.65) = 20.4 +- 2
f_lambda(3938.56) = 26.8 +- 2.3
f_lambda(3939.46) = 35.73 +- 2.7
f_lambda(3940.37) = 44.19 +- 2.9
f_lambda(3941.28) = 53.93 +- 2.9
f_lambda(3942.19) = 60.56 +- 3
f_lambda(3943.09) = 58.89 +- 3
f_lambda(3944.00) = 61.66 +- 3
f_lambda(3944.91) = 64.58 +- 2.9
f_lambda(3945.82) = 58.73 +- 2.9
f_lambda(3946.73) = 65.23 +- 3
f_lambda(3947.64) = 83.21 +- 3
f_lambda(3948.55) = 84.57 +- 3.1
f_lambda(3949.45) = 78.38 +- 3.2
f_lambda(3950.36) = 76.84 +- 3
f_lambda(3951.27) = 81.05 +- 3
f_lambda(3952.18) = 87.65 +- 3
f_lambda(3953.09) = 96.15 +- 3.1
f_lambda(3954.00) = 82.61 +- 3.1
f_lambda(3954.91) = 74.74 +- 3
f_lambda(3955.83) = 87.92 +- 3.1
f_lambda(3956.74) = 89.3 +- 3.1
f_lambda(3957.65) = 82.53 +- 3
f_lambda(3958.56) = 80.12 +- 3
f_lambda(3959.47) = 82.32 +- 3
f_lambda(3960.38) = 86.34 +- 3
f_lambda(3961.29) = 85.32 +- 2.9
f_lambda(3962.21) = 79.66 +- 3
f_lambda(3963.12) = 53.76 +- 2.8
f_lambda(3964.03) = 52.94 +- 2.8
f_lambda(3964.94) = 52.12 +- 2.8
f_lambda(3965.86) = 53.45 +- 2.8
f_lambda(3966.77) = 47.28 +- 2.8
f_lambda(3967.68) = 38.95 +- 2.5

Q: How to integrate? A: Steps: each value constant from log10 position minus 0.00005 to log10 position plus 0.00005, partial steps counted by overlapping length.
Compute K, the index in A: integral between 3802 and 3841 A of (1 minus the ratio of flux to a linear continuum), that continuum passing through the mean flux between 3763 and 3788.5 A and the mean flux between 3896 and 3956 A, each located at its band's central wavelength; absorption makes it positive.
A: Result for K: 3.7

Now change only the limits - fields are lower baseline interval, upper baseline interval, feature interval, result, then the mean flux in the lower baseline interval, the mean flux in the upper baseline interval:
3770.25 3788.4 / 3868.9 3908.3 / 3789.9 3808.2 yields 1.0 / 84.3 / 74.6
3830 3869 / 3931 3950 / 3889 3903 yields -4.5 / 69.6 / 45.1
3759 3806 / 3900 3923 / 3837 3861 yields 2.6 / 77.6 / 82.9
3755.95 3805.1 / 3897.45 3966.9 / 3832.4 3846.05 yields 3.8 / 77.7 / 69.1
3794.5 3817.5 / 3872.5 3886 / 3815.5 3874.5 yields 5.2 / 79.8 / 74.5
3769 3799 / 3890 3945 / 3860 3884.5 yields -2.1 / 80.8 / 66.6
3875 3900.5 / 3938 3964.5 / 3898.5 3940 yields 3.2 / 73.7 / 70.7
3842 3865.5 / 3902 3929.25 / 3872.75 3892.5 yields 2.2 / 78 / 80.2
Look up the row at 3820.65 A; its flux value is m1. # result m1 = 87.93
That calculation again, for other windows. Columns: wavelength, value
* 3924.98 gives 74.41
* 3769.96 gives 66.76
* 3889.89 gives 62.83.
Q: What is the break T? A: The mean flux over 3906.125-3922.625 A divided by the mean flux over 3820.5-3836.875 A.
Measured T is 1.4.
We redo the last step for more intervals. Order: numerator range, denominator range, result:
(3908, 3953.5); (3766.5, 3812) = 0.81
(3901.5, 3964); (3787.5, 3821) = 0.86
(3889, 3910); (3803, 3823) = 0.91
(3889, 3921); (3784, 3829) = 1.01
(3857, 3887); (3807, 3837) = 1.10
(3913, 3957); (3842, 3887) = 0.83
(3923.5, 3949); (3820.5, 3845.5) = 0.86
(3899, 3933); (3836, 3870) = 1.04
